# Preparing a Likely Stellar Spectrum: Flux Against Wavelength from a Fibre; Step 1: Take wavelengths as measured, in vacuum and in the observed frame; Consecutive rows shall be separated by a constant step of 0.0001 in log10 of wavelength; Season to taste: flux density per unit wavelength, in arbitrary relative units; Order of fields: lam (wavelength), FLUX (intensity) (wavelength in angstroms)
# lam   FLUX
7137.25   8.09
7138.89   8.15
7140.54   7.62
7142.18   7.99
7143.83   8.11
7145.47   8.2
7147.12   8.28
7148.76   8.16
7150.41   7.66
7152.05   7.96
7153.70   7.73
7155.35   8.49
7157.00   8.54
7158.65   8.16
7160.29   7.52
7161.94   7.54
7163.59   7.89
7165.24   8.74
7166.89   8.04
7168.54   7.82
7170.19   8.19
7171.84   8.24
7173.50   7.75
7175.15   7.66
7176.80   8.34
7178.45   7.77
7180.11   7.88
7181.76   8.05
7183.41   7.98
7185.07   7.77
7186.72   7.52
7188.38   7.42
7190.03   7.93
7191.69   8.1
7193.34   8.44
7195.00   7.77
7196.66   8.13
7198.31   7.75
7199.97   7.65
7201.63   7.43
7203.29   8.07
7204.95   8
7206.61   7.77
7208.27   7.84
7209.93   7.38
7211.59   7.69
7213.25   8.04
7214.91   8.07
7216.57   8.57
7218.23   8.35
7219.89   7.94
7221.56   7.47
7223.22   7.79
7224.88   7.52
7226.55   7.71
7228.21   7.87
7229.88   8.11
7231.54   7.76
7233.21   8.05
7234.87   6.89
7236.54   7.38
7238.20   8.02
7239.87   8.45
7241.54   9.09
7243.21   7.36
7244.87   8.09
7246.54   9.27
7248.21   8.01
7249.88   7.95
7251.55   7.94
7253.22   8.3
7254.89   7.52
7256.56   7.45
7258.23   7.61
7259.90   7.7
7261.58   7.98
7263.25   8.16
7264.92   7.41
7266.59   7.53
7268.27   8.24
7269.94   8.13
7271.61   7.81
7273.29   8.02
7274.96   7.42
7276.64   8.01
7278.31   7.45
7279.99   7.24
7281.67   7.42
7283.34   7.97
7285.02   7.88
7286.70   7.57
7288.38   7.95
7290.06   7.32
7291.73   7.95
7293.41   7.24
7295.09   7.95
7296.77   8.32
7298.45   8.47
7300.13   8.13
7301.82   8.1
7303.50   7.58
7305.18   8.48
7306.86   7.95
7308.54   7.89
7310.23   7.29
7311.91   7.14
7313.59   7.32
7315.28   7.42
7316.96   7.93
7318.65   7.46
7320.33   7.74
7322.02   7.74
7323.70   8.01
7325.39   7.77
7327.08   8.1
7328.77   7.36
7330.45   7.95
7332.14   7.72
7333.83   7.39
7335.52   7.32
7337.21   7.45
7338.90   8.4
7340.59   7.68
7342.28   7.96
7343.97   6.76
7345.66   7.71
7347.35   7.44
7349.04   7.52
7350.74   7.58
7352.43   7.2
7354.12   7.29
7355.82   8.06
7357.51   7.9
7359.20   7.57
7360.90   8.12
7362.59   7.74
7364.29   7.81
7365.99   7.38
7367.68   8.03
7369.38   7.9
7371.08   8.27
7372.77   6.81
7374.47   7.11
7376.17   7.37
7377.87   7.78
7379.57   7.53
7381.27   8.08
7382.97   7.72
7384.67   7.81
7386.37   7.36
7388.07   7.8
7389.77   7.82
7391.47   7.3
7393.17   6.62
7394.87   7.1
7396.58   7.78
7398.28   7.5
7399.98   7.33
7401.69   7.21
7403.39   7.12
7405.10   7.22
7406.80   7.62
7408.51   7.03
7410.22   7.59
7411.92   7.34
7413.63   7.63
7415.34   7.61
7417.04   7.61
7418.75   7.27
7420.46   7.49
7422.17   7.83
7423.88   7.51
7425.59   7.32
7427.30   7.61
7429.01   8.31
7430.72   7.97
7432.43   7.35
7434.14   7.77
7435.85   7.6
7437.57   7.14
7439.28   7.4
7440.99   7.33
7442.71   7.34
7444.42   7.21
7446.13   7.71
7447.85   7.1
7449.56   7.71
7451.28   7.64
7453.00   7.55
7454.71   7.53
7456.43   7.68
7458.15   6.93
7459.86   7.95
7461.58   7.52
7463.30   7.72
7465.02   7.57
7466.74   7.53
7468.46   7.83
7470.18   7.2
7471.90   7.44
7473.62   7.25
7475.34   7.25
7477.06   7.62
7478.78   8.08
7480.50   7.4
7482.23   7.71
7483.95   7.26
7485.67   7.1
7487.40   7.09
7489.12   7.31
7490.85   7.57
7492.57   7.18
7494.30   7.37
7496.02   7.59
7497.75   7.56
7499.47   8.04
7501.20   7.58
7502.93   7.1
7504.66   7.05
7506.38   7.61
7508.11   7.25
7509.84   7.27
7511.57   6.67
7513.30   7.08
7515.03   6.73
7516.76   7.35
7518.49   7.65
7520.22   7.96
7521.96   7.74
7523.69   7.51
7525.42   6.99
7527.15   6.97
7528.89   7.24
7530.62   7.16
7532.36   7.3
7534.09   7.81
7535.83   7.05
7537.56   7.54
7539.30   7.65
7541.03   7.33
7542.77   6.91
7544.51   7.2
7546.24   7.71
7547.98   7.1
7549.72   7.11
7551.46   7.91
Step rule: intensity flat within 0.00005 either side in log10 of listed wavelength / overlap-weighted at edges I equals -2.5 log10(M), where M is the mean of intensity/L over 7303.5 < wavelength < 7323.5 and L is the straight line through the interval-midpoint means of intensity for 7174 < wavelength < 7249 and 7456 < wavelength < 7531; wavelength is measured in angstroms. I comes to 0.01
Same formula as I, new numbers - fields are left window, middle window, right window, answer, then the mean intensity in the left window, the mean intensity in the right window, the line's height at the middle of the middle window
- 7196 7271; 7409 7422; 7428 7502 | 0.012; 7.9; 7.51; 7.59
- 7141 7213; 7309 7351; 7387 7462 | 0.006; 7.94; 7.48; 7.65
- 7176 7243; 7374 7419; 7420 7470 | 0.023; 7.89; 7.55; 7.62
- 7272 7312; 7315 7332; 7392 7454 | -0.007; 7.79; 7.46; 7.71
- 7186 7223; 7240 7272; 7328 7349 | -0.030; 7.88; 7.6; 7.77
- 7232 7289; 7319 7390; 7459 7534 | 0.002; 7.86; 7.41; 7.68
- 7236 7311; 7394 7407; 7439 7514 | 0.037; 7.89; 7.43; 7.6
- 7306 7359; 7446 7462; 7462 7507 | -0.004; 7.63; 7.46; 7.5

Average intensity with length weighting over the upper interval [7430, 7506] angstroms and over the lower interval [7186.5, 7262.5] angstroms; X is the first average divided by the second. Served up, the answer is 0.95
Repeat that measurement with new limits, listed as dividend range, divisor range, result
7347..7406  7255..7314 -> 0.97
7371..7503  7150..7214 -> 0.95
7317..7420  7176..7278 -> 0.96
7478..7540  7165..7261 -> 0.93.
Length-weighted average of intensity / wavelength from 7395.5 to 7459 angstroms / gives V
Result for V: 7.48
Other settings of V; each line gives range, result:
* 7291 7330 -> 7.8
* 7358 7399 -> 7.6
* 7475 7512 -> 7.4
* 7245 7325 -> 7.82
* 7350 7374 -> 7.68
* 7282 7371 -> 7.73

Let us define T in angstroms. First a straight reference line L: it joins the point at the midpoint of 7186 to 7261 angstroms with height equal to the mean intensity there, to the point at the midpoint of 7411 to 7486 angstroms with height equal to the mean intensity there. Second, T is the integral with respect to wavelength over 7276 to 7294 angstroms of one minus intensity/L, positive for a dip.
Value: 0.36 angstroms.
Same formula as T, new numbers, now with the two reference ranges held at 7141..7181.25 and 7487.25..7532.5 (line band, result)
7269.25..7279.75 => 0.0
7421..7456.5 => -0.4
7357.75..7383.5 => -0.3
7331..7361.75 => 0.2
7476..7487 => -0.2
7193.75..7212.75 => 0.4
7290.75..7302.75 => -0.4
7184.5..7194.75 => 0.1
